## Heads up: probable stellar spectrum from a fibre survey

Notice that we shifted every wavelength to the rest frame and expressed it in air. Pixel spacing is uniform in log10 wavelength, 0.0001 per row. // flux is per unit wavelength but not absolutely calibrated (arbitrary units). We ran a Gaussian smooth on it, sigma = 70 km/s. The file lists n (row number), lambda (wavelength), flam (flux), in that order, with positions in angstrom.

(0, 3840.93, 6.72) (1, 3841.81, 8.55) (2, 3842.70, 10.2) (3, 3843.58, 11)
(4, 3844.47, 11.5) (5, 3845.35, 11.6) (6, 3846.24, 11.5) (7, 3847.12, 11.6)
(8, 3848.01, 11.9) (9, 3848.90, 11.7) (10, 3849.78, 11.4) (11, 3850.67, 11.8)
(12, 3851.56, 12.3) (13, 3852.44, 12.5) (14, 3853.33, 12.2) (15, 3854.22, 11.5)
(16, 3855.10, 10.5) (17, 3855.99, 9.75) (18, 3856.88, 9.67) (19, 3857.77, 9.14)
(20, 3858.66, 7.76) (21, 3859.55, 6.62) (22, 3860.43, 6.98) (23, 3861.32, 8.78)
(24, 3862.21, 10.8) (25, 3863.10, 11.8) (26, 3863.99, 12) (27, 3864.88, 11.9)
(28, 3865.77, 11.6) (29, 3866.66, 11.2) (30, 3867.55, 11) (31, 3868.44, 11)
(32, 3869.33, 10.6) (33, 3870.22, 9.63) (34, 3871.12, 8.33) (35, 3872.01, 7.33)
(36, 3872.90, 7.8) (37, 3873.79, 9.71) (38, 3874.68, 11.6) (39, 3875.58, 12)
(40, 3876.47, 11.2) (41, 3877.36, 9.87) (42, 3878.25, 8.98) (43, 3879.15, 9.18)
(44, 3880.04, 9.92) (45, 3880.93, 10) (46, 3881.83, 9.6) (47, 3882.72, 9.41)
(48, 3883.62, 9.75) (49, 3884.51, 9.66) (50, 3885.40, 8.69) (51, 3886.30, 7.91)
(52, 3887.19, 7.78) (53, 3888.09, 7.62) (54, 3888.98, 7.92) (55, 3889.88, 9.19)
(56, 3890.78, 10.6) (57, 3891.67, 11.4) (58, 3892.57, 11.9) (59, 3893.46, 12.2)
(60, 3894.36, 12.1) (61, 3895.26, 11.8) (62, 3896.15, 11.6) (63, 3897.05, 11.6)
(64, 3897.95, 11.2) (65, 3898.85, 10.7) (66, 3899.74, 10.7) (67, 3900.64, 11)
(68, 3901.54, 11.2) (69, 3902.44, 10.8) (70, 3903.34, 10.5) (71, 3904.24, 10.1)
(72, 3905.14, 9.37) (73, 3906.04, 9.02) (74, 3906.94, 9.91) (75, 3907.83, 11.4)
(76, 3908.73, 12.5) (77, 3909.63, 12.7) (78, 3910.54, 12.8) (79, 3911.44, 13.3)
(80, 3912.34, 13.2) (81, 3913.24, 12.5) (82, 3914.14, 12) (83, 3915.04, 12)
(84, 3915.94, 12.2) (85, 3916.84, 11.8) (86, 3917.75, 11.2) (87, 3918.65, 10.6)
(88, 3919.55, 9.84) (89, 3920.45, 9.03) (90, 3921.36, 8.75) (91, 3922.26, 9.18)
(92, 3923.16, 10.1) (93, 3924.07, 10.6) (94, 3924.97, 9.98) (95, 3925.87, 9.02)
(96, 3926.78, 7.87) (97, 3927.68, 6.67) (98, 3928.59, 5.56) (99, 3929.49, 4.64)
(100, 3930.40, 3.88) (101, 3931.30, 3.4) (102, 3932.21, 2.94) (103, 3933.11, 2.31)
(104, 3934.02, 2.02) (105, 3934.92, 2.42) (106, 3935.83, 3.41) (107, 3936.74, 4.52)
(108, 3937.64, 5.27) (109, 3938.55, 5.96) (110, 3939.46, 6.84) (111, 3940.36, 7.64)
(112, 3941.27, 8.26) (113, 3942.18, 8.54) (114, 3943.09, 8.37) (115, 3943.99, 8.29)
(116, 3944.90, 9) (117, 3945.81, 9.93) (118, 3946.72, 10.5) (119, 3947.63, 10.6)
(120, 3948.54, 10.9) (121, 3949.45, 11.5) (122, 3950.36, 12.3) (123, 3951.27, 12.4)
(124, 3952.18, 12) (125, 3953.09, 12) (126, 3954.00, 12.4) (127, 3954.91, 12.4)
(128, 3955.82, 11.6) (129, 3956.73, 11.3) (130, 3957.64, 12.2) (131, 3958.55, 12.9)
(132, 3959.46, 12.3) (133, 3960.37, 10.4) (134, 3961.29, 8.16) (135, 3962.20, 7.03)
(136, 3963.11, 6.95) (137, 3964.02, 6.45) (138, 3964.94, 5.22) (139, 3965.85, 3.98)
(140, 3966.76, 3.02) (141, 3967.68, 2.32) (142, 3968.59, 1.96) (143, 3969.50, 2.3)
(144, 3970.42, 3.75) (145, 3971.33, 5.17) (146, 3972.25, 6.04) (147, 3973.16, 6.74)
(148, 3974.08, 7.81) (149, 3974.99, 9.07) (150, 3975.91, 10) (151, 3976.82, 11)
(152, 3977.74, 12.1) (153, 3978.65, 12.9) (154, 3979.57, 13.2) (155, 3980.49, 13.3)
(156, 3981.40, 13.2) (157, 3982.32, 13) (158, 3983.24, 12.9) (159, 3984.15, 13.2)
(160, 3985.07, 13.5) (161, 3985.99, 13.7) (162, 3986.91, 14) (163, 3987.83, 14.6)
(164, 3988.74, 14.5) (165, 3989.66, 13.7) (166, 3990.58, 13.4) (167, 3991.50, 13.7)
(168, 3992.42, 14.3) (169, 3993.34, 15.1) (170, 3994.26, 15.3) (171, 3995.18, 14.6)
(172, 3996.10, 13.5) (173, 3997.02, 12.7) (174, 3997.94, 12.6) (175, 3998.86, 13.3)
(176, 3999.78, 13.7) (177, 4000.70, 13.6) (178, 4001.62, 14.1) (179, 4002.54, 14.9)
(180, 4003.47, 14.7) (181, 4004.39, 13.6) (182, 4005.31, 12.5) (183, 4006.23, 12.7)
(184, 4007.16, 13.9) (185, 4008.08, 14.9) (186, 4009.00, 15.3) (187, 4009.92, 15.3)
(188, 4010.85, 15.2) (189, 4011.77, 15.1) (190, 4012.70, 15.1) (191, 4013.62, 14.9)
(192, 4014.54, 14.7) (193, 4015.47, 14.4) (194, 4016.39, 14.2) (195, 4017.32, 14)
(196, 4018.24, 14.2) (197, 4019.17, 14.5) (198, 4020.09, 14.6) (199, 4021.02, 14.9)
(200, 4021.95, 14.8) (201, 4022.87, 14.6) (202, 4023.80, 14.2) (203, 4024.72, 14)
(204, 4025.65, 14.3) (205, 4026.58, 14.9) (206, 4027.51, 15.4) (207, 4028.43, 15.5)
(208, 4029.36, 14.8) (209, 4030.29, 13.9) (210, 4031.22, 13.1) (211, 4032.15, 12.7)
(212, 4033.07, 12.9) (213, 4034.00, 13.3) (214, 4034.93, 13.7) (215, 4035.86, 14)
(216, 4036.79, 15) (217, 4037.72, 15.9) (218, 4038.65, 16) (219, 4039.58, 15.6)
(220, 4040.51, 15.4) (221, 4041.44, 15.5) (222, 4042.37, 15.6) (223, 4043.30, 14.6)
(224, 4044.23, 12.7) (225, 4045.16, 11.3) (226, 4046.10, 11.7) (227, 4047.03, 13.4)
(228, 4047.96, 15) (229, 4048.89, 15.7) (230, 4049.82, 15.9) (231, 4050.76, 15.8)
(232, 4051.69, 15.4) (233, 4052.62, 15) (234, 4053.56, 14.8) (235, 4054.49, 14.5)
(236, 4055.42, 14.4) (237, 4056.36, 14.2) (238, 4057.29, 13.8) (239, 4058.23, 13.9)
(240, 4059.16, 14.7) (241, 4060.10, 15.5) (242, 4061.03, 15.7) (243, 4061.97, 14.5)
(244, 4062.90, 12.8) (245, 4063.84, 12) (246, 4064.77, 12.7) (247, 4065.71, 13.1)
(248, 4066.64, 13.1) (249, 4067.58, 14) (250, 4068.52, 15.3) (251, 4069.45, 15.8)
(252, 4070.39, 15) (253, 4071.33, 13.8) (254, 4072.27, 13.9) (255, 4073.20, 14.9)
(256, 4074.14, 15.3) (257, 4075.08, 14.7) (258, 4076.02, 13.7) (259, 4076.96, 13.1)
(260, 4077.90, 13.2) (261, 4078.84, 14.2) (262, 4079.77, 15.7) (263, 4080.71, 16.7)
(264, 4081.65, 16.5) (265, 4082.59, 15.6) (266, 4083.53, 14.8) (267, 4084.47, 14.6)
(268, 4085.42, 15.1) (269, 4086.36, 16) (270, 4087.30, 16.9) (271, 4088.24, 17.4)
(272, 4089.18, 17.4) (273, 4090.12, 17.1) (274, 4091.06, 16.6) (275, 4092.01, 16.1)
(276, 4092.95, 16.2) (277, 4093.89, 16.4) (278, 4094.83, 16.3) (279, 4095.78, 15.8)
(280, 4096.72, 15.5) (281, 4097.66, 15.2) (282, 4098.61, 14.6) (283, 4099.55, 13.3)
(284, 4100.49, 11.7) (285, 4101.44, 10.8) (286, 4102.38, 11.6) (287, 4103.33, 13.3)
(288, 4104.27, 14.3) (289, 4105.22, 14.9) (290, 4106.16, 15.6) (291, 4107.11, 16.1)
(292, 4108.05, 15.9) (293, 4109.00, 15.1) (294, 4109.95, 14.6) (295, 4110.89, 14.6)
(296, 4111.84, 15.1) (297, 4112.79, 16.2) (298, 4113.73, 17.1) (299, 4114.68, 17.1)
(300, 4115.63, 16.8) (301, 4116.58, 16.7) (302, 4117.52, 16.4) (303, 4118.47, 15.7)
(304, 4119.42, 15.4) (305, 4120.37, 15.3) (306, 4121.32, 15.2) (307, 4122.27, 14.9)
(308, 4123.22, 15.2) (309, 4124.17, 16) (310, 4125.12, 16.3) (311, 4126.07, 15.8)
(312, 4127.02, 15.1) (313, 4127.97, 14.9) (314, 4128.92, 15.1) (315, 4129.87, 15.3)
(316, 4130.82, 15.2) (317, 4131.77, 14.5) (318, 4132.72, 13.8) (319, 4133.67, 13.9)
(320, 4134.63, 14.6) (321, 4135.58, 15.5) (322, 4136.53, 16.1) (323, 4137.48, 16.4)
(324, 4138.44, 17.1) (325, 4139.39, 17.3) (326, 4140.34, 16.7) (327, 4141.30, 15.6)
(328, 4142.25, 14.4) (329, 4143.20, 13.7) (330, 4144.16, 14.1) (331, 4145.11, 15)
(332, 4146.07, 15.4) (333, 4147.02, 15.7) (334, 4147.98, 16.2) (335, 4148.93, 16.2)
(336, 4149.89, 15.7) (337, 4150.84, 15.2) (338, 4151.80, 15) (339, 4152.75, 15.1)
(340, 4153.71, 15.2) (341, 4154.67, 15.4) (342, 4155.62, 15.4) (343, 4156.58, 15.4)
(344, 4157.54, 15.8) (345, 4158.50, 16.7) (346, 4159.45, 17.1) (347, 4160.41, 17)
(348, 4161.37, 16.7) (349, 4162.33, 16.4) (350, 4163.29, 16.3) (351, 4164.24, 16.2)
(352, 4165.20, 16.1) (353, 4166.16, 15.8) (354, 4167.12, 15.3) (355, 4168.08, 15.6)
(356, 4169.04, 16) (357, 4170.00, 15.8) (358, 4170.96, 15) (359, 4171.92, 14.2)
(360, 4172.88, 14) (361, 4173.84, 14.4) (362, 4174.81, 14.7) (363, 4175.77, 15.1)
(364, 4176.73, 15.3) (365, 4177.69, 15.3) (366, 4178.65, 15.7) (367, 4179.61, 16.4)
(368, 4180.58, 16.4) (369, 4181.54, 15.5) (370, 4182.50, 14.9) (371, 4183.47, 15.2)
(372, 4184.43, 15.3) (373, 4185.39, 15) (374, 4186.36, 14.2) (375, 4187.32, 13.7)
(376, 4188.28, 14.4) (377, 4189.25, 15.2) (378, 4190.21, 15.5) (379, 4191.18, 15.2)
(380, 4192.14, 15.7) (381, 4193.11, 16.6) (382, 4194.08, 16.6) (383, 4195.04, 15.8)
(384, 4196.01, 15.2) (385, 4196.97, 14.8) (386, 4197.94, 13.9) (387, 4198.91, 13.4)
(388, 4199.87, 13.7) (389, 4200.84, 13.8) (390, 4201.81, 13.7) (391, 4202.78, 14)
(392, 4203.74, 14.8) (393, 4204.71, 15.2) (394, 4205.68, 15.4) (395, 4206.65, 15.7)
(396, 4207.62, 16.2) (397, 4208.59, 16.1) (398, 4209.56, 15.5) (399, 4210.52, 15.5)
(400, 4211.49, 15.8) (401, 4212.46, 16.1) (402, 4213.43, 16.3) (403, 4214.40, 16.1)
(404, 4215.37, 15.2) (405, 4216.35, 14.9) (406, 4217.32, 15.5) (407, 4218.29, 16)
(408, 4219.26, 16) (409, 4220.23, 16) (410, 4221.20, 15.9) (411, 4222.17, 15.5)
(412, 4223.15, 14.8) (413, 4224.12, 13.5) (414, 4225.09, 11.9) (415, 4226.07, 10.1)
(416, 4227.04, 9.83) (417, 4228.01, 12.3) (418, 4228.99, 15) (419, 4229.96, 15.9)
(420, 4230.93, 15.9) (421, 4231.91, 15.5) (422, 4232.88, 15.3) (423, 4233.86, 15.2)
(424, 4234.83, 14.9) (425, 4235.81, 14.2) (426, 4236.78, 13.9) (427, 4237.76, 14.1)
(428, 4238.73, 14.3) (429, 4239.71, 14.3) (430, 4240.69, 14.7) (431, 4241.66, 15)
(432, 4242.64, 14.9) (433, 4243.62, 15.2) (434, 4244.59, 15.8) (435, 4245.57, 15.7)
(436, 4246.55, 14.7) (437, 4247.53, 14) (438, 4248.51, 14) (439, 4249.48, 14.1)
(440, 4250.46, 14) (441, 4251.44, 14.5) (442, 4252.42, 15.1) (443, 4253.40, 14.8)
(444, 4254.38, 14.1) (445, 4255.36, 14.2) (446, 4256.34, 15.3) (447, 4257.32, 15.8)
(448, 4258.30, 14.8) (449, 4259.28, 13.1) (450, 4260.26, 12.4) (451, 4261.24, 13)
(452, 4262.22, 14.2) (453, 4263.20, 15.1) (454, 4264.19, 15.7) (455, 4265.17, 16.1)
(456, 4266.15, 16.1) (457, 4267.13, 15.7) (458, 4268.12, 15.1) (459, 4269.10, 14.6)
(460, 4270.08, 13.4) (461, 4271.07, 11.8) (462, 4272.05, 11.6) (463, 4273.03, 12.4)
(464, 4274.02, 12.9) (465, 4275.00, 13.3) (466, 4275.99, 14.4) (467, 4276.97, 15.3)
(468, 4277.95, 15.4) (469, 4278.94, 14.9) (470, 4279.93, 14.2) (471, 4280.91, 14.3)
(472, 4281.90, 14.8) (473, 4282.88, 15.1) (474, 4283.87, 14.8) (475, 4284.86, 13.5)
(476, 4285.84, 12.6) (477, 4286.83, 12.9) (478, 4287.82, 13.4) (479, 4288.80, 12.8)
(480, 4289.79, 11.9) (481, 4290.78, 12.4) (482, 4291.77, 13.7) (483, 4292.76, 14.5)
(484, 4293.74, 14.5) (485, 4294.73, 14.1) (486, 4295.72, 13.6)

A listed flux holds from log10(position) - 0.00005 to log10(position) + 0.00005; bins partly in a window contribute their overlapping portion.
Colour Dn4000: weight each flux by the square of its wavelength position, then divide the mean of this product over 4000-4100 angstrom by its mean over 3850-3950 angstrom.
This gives 1.66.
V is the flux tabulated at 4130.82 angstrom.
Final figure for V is 15.2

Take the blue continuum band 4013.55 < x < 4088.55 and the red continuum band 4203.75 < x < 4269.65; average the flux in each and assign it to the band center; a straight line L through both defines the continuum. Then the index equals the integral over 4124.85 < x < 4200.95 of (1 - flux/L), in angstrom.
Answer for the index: -3.5 angstrom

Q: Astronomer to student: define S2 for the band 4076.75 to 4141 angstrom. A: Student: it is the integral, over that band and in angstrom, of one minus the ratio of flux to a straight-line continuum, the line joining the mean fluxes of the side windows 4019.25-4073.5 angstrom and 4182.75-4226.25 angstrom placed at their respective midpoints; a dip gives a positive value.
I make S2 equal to -3.3 angstrom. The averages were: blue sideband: 14.4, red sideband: 15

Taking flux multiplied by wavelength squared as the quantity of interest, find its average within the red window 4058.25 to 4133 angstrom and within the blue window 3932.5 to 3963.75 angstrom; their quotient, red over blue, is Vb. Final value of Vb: 1.8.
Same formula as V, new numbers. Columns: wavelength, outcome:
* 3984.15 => 13.2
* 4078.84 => 14.2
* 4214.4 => 16.1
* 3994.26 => 15.3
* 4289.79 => 11.9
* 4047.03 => 13.4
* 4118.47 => 15.7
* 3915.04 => 12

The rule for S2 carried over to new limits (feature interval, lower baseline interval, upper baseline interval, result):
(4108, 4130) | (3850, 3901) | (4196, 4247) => -3.7 angstrom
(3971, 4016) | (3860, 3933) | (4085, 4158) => -2.9 angstrom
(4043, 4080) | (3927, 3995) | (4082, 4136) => -2.5 angstrom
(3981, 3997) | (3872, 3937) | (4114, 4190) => -3.3 angstrom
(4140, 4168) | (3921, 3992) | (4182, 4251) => -4.7 angstrom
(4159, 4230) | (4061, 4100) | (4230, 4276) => -2.3 angstrom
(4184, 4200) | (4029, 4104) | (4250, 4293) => -0.8 angstrom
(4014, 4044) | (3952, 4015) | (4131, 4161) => -4.4 angstrom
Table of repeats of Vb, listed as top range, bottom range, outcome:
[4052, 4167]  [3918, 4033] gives 1.49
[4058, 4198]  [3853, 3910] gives 1.69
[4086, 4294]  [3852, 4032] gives 1.57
